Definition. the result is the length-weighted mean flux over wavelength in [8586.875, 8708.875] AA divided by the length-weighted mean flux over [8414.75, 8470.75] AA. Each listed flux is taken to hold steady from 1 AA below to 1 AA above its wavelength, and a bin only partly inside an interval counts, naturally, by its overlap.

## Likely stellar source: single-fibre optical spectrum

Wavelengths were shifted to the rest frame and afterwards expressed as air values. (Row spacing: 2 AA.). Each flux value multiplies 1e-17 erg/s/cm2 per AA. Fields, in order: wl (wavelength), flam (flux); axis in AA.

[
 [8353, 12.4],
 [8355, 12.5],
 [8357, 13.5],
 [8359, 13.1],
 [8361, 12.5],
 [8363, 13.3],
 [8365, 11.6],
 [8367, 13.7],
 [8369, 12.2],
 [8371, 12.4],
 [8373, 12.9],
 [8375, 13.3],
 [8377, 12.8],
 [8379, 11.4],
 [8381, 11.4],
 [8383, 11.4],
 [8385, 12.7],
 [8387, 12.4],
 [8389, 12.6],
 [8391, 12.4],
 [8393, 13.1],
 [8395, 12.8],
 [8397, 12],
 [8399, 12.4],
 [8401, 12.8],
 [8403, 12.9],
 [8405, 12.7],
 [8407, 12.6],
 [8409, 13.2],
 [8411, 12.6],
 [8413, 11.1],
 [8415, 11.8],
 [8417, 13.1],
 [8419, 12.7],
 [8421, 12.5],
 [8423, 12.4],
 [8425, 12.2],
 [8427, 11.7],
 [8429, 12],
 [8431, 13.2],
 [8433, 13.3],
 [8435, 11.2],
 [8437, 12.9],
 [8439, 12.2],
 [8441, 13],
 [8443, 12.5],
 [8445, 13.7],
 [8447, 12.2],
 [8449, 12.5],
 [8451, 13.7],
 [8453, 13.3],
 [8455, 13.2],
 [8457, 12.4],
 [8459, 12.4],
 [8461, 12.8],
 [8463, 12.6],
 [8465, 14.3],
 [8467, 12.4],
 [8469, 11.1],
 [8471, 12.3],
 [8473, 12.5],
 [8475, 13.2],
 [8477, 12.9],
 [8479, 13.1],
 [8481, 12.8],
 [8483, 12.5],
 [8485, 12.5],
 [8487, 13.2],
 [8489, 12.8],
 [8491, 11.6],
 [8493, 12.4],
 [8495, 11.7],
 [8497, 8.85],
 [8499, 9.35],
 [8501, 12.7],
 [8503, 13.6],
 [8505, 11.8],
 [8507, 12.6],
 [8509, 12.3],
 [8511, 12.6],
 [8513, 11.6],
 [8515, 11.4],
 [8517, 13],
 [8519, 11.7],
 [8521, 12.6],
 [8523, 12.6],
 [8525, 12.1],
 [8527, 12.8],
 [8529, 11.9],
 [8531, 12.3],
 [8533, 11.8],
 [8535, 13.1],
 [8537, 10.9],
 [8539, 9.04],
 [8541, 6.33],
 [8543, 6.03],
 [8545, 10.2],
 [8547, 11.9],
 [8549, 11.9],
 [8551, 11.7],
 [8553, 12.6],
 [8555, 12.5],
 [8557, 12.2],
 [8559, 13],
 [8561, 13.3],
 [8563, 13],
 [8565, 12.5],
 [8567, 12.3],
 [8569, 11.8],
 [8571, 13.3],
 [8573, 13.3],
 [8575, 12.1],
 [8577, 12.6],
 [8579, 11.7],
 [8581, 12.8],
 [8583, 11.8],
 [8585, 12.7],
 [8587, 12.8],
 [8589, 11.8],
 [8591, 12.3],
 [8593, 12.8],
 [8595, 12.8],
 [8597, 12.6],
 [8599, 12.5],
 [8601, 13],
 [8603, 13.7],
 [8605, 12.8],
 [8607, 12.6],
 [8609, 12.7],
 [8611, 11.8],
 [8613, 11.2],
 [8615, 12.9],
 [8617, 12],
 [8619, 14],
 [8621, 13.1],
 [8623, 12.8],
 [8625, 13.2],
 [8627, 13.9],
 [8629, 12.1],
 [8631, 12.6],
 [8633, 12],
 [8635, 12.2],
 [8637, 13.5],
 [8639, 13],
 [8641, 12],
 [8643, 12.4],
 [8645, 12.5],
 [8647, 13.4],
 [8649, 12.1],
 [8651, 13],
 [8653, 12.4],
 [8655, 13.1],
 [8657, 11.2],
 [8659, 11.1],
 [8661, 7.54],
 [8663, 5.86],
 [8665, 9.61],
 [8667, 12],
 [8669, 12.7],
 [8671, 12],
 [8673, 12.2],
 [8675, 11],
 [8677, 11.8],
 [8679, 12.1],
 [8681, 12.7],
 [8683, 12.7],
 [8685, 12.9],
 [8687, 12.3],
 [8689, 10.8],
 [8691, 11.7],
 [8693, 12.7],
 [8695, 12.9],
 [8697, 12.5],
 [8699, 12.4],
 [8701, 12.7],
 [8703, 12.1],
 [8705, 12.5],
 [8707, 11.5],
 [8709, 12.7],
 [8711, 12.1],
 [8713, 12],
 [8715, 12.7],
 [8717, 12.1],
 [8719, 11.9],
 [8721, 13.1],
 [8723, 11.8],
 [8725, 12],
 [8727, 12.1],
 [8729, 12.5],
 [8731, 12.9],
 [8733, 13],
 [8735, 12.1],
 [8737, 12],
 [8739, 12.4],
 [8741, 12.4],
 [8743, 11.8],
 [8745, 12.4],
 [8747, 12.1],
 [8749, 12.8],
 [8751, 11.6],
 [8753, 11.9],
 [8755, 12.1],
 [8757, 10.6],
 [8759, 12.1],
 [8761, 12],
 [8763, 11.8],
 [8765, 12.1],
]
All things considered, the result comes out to 0.97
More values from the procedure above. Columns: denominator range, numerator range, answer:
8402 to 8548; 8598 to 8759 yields 1.00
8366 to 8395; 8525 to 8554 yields 0.88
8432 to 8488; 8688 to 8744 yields 0.96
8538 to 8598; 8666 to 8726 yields 1.03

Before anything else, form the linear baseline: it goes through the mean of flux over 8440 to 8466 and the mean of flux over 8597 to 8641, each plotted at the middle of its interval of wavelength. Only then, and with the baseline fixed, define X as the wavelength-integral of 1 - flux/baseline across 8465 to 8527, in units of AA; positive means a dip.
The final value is 3.2 AA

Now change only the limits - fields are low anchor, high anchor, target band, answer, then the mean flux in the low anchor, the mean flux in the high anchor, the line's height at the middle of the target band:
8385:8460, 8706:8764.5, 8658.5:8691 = 2.7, 12.6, 12.2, 12.2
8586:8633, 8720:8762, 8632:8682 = 3.1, 12.7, 12.2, 12.5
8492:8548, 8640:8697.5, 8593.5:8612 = -1.8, 11.4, 11.8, 11.6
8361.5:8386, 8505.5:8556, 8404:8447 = -1.3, 12.4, 11.5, 12.1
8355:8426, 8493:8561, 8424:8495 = -3.5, 12.5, 11.6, 12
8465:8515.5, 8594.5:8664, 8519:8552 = 3.1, 12.2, 12.3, 12.2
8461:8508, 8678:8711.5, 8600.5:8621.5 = -0.7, 12.3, 12.3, 12.3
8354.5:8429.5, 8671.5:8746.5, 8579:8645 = -1.6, 12.5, 12.3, 12.3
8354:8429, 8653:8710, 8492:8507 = 0.8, 12.5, 11.7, 12.2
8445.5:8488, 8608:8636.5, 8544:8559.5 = 0.9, 12.8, 12.6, 12.7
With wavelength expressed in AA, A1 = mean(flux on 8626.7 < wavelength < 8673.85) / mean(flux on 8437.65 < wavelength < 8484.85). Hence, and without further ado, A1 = 0.9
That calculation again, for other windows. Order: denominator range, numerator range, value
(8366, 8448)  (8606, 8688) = 0.97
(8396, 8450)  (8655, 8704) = 0.93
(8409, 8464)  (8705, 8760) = 0.97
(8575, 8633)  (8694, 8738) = 0.98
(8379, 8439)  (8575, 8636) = 1.02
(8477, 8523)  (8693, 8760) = 1.01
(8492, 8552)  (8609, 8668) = 1.05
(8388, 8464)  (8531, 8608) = 0.95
